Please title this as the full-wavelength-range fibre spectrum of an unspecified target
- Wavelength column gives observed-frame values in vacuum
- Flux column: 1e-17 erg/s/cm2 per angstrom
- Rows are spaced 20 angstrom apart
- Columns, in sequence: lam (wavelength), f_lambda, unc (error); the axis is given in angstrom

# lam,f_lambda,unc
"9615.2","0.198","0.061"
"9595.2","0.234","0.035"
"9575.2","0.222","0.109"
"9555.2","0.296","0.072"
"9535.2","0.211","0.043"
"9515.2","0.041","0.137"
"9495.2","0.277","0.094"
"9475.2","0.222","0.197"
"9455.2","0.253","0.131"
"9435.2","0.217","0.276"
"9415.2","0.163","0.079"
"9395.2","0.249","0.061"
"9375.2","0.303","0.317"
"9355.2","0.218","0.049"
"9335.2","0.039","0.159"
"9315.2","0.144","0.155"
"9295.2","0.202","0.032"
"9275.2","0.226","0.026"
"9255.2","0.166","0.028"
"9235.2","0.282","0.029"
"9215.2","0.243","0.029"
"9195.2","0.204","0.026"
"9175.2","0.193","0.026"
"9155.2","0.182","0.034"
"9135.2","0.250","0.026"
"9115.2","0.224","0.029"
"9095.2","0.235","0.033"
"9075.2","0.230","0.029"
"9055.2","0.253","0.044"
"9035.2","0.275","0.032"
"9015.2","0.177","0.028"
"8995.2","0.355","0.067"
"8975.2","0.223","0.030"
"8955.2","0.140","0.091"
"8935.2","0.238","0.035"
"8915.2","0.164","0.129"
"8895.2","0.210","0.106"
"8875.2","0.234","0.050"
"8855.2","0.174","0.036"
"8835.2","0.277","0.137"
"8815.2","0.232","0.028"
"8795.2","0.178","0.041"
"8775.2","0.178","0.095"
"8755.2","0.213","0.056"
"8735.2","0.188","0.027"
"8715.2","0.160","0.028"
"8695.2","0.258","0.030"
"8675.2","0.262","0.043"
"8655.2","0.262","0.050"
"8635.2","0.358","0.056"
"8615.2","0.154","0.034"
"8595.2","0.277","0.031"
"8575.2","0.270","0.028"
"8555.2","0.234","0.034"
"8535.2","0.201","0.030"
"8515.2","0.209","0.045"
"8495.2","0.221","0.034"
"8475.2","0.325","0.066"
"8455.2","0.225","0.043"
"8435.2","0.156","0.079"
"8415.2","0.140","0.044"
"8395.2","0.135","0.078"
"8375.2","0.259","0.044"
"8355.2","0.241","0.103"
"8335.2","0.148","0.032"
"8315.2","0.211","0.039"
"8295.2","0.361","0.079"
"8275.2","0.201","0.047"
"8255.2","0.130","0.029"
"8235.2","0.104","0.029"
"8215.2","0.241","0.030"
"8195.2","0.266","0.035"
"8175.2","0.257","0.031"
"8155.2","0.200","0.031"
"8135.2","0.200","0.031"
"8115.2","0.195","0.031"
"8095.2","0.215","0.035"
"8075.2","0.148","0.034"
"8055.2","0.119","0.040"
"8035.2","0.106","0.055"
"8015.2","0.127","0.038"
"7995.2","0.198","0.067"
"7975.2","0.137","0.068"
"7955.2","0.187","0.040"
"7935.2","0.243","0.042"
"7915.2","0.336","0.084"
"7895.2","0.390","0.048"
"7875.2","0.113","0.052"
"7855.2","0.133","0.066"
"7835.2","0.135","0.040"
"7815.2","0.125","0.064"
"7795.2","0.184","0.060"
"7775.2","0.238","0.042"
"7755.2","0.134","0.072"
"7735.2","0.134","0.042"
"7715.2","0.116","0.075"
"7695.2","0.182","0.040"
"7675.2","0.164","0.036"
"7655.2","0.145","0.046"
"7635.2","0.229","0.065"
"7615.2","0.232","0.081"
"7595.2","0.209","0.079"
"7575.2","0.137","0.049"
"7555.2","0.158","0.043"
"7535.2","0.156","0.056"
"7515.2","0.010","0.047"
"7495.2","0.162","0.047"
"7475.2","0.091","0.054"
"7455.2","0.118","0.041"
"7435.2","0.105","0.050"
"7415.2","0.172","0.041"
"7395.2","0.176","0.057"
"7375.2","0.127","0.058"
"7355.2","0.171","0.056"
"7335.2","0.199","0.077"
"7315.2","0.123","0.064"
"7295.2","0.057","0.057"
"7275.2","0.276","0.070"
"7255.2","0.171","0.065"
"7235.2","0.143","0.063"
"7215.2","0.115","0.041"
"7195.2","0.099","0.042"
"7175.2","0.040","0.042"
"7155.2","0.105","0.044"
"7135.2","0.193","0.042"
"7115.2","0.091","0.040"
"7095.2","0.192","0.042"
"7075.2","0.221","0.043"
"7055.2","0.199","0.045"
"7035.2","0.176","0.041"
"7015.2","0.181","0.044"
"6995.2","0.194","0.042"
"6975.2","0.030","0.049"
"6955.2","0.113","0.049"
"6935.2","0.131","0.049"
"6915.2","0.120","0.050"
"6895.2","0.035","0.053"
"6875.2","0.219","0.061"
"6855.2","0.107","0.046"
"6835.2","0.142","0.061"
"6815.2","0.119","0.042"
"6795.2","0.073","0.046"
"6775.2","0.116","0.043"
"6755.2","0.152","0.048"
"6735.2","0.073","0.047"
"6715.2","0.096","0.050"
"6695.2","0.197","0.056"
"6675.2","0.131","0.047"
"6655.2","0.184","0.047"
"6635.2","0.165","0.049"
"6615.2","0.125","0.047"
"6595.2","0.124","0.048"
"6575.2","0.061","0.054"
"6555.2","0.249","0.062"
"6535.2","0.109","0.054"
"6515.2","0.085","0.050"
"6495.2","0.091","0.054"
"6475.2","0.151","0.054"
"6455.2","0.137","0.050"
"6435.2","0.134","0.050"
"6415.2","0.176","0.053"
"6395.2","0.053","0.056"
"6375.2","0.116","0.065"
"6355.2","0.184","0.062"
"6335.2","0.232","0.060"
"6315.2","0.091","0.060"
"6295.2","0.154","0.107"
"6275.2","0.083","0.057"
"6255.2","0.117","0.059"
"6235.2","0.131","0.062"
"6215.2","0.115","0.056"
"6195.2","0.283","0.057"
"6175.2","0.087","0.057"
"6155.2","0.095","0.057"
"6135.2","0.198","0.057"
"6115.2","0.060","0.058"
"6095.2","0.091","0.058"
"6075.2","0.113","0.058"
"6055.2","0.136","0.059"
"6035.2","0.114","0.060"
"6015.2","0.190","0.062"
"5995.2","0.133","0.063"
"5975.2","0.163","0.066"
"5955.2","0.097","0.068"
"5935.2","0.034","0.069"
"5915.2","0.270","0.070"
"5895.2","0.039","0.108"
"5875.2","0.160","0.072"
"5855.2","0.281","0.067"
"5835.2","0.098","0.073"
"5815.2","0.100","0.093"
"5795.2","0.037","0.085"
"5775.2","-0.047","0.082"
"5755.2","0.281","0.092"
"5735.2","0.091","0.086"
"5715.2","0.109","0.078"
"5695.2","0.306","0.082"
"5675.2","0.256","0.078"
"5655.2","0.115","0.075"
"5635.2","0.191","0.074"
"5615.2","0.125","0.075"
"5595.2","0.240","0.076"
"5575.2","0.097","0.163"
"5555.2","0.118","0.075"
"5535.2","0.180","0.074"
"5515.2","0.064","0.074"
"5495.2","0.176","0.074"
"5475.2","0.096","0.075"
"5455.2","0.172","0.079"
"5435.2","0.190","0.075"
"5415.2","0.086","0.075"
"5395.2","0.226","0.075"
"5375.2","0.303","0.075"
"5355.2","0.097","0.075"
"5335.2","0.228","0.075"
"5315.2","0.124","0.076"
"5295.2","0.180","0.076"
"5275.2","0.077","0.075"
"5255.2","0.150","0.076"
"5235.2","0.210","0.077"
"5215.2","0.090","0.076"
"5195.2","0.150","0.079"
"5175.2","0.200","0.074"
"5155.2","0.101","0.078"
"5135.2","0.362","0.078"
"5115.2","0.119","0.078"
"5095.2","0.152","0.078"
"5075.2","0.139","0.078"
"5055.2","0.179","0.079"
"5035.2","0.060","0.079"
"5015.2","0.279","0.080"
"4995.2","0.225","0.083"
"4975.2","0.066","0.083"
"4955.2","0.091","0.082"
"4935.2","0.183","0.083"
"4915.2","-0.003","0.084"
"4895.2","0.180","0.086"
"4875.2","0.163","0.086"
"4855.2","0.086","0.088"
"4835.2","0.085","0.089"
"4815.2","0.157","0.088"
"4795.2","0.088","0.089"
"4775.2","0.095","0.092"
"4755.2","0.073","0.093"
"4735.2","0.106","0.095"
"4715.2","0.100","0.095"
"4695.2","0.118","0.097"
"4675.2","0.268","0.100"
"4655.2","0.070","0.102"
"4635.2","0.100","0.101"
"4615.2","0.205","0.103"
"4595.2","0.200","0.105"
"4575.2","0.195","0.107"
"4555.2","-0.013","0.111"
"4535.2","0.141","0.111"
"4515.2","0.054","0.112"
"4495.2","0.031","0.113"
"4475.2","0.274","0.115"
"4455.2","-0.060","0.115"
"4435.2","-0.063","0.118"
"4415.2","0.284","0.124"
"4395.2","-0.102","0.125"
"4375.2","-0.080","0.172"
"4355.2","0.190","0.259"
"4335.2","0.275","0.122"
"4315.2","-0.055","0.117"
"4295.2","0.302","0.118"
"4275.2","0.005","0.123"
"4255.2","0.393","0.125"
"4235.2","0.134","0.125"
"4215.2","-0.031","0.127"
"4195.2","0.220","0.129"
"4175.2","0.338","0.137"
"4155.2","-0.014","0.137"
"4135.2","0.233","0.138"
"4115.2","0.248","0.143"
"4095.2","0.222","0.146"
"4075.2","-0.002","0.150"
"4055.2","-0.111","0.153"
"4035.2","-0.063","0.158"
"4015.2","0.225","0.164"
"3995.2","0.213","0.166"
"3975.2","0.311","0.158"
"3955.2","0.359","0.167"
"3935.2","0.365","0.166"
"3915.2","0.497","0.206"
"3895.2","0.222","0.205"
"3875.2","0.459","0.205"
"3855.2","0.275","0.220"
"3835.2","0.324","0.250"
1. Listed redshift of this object 1.12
